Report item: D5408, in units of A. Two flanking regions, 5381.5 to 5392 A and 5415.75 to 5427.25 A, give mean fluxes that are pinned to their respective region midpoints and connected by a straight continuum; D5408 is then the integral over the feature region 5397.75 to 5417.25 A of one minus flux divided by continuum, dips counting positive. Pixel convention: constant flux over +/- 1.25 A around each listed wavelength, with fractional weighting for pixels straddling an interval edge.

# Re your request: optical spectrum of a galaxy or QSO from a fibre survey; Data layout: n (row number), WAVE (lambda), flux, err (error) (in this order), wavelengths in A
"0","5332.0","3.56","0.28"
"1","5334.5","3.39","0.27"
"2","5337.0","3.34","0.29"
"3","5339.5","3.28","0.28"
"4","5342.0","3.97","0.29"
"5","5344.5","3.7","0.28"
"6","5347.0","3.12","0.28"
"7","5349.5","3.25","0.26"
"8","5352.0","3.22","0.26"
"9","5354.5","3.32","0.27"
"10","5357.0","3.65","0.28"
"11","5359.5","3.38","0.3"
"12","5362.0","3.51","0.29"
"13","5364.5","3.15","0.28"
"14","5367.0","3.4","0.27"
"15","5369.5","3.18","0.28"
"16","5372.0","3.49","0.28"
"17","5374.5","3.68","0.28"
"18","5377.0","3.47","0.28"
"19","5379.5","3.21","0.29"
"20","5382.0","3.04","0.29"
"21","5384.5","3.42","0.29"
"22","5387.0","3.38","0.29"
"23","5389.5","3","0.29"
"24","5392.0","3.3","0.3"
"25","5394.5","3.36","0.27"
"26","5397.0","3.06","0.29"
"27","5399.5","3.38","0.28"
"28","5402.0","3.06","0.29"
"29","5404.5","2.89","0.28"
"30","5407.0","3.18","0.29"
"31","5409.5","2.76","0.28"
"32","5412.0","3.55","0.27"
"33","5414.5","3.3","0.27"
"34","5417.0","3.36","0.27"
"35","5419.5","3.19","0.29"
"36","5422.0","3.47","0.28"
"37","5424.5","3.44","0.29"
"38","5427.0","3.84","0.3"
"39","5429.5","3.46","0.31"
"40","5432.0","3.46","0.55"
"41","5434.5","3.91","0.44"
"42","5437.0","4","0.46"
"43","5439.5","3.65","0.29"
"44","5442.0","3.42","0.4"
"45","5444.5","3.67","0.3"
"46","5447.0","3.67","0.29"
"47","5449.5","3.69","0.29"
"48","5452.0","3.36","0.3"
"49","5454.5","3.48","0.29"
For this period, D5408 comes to 1.03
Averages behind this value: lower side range 3.23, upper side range 3.43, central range 3.17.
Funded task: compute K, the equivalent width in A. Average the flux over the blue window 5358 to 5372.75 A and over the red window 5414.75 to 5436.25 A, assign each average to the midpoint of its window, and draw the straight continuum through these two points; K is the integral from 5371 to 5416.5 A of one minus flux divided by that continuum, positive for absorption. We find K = 2.3 A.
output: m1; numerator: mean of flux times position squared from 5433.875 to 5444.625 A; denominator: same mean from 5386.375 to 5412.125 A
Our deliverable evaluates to 1.20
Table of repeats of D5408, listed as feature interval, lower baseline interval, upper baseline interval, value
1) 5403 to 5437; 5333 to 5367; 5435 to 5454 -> 1.8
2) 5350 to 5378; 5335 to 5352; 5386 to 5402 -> -0.5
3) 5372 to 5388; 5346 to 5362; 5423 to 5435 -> 0.3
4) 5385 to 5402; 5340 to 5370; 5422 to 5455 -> 1.3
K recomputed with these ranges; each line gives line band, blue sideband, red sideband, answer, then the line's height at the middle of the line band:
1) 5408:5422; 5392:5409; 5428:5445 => 0.4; 3.35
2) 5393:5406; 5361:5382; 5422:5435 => 1.2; 3.48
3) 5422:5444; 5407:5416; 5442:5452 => -1.2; 3.45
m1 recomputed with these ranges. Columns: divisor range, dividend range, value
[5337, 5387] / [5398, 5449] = 1.04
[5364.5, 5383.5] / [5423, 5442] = 1.12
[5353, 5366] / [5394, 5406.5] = 0.94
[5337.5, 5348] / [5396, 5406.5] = 0.90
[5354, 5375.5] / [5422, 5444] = 1.09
